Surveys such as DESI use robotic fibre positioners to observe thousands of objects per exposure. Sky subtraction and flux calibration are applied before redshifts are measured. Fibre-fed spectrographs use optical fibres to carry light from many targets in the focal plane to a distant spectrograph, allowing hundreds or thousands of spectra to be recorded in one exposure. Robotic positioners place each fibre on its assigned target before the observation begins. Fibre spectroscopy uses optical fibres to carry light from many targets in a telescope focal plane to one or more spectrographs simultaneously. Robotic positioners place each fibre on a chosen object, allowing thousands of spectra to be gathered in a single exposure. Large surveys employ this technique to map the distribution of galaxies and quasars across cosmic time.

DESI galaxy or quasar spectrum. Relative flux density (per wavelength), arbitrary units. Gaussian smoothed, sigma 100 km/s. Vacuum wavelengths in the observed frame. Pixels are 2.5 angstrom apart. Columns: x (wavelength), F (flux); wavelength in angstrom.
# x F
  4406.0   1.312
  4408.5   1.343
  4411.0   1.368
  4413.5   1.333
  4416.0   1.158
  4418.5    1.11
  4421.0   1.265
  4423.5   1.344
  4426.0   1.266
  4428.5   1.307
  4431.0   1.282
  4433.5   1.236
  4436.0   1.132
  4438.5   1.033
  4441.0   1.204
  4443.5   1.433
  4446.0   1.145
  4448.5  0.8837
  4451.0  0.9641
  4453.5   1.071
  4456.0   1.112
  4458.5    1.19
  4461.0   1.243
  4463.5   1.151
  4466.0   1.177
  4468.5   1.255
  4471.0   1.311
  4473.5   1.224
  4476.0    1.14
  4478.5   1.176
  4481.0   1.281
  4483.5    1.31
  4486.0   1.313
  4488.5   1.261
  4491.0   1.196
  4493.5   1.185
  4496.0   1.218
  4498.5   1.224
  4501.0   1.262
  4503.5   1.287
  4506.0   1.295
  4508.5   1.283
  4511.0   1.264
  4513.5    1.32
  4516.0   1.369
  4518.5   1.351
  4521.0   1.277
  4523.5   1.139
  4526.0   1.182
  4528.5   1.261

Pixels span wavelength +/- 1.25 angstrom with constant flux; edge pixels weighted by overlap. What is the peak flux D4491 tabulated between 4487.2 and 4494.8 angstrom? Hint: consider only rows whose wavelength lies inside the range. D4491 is 1.261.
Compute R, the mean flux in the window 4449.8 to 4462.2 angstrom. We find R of 1.12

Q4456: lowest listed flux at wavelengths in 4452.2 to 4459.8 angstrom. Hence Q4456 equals 1.071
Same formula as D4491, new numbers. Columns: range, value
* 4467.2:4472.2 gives 1.311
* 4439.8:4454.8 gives 1.433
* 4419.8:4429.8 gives 1.344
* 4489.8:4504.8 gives 1.287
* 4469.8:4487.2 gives 1.313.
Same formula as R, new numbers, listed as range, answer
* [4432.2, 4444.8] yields 1.21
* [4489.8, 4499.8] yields 1.21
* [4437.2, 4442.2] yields 1.12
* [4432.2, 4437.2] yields 1.19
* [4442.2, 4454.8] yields 1.1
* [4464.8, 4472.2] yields 1.25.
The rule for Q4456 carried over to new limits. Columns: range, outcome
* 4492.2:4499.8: 1.185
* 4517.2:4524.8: 1.139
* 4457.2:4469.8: 1.151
